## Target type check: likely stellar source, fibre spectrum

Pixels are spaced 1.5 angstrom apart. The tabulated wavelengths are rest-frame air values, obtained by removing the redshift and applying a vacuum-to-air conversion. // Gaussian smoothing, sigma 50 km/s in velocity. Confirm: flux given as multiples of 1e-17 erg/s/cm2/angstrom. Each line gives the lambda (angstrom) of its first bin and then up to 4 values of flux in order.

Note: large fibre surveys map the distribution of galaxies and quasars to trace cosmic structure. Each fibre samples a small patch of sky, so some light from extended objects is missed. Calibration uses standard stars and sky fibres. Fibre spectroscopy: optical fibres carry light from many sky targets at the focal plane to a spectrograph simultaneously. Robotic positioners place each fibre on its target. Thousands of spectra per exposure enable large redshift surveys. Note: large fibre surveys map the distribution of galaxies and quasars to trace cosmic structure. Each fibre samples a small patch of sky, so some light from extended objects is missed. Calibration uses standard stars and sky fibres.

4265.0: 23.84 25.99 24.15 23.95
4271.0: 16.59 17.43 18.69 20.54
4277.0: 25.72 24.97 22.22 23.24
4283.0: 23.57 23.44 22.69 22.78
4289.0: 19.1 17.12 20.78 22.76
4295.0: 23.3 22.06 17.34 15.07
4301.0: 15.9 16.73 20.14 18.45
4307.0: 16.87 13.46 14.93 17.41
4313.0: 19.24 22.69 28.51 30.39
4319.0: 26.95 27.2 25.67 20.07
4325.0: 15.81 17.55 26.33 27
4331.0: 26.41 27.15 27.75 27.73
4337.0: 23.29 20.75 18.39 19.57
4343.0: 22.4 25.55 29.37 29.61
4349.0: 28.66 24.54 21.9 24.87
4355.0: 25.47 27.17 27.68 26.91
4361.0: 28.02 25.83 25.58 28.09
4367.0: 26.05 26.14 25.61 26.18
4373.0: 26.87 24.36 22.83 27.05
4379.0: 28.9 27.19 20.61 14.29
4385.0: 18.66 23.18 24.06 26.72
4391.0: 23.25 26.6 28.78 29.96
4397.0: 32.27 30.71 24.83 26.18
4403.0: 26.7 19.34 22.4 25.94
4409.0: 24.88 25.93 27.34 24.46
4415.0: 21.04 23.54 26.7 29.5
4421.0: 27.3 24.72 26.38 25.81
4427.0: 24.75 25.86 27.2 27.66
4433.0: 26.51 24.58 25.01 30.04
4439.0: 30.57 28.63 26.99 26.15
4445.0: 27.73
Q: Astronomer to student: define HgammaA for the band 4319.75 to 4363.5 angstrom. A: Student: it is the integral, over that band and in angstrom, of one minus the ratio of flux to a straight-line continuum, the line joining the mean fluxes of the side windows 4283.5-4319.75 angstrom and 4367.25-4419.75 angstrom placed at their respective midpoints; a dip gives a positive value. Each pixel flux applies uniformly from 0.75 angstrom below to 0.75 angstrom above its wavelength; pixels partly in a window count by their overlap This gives -4.5 angstrom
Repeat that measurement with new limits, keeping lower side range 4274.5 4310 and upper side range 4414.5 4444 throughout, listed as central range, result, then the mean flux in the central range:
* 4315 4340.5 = -3.2 angstrom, 24.6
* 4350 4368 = -2.1 angstrom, 26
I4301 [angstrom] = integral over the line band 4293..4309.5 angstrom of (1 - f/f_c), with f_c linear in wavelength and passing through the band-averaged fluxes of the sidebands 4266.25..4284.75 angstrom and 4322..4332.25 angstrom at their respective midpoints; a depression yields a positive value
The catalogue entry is 3.08 angstrom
